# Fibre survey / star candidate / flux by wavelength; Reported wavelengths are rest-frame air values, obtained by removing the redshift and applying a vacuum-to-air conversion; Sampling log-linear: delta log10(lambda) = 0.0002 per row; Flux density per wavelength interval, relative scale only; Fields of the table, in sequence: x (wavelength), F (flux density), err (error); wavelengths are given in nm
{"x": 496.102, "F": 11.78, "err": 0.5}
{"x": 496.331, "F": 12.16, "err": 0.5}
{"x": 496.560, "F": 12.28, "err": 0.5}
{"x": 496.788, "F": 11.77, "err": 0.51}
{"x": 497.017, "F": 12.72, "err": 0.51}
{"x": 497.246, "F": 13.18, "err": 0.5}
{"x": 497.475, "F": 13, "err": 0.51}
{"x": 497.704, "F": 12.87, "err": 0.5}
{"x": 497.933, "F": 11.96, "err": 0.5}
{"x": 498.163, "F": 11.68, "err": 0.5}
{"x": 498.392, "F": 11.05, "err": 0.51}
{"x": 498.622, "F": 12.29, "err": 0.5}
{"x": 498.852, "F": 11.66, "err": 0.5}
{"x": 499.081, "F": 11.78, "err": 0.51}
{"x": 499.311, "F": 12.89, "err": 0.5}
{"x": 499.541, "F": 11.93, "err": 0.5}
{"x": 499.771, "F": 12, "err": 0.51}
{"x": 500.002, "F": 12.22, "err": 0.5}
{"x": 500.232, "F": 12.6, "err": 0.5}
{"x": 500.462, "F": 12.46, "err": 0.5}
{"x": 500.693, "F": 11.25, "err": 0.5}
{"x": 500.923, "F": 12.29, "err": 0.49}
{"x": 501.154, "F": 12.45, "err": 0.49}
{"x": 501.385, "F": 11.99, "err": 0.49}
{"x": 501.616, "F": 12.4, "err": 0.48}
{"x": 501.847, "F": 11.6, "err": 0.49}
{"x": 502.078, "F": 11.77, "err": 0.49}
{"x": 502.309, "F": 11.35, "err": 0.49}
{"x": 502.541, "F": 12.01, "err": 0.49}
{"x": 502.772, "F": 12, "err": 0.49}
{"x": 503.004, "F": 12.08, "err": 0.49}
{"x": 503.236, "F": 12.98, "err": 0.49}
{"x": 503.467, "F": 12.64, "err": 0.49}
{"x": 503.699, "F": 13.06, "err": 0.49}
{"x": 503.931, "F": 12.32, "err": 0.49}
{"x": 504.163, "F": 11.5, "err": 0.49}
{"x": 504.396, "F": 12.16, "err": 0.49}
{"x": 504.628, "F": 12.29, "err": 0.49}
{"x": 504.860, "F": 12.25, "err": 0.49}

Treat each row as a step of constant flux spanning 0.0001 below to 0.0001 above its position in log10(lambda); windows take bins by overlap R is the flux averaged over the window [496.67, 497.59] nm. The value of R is 12.7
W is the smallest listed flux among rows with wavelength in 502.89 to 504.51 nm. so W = 11.5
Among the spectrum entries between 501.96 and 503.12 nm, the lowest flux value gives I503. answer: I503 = 11.35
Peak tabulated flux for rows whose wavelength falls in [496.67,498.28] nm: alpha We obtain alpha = 13.18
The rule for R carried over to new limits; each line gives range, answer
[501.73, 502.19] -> 11.7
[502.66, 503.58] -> 12.4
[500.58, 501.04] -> 11.8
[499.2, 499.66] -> 12.4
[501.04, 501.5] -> 12.2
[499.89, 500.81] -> 12.1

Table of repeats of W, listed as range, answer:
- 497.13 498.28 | 11.68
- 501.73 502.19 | 11.6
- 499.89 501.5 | 11.25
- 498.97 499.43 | 11.78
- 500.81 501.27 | 12.29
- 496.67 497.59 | 11.77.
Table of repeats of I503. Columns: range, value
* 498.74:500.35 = 11.66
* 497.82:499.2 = 11.05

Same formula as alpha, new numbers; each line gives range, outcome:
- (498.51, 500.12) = 12.89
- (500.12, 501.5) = 12.6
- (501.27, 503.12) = 12.4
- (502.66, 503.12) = 12.08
